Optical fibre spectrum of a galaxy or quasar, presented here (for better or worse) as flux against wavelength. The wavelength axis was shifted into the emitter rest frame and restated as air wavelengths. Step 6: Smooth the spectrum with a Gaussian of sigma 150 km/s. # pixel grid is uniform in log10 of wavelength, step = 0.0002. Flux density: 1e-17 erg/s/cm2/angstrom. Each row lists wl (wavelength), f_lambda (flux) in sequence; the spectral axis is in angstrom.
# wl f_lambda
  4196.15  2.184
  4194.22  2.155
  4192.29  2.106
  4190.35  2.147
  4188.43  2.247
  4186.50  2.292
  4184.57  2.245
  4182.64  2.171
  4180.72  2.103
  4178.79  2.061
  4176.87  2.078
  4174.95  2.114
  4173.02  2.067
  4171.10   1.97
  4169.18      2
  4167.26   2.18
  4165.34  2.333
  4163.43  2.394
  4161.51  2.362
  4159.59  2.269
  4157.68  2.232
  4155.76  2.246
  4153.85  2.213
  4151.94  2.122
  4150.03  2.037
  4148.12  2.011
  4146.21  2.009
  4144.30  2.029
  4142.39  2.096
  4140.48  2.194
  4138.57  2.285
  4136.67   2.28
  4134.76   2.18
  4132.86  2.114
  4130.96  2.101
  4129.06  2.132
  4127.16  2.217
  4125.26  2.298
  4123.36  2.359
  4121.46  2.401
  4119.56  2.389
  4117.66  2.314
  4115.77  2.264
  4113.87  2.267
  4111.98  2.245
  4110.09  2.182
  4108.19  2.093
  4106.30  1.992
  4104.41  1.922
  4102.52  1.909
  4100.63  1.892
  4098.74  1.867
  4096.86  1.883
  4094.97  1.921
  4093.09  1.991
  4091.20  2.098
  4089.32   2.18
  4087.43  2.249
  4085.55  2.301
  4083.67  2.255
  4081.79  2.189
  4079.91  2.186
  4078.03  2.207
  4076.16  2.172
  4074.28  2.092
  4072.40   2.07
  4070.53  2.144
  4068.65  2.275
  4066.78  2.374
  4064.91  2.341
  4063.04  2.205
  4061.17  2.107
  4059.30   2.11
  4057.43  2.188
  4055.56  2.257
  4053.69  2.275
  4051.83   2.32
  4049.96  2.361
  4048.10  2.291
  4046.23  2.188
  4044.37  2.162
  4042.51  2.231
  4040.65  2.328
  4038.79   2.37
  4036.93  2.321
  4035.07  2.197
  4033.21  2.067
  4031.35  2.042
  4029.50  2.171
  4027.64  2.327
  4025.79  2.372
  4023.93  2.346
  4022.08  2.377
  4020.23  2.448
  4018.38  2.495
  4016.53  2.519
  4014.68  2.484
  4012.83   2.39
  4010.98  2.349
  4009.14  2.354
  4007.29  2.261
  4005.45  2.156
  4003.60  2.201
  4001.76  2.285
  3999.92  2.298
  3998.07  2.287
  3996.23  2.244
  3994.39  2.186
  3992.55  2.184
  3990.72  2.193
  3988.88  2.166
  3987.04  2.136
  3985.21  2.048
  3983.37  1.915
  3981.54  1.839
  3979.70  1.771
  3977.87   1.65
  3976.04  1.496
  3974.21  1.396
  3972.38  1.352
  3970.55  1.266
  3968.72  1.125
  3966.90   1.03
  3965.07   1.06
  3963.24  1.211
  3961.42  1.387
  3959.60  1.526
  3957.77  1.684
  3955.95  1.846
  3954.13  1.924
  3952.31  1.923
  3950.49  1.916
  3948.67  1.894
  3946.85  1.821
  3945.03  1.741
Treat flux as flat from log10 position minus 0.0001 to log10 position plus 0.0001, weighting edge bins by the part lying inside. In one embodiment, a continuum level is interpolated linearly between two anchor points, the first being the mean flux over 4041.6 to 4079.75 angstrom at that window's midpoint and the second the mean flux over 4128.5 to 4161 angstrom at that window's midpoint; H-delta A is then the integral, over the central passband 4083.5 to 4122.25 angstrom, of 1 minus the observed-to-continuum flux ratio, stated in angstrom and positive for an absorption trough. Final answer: 1.1 angstrom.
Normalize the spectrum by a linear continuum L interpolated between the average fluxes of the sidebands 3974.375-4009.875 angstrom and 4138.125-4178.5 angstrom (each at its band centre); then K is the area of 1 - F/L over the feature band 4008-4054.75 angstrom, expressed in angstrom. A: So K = -4.9 angstrom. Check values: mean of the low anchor 2.07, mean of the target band 2.31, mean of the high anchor 2.15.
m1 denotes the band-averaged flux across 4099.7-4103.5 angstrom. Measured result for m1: 1.9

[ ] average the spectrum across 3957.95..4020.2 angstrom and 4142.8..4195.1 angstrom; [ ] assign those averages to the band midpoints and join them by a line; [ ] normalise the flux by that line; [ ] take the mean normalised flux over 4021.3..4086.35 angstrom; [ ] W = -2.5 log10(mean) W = -0.12 mag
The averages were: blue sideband 1.92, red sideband 2.15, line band 2.23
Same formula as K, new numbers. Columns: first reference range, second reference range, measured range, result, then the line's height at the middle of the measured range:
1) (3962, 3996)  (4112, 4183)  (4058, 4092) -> -3.98 angstrom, 1.97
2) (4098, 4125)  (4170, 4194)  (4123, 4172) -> -0.77 angstrom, 2.14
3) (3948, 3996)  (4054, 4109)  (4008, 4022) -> -4.19 angstrom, 1.87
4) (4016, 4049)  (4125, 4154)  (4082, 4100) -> 1.01 angstrom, 2.21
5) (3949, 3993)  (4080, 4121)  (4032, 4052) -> -3.52 angstrom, 1.91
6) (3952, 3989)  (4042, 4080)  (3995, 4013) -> -4.48 angstrom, 1.82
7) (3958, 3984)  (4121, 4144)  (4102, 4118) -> -0.20 angstrom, 2.1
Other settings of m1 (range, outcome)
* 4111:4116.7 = 2.26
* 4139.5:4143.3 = 2.14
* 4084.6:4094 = 2.16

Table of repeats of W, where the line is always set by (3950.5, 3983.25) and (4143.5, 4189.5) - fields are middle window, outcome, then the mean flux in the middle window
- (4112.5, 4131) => -0.14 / 2.28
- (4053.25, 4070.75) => -0.22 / 2.23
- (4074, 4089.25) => -0.17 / 2.21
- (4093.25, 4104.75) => 0.02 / 1.9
